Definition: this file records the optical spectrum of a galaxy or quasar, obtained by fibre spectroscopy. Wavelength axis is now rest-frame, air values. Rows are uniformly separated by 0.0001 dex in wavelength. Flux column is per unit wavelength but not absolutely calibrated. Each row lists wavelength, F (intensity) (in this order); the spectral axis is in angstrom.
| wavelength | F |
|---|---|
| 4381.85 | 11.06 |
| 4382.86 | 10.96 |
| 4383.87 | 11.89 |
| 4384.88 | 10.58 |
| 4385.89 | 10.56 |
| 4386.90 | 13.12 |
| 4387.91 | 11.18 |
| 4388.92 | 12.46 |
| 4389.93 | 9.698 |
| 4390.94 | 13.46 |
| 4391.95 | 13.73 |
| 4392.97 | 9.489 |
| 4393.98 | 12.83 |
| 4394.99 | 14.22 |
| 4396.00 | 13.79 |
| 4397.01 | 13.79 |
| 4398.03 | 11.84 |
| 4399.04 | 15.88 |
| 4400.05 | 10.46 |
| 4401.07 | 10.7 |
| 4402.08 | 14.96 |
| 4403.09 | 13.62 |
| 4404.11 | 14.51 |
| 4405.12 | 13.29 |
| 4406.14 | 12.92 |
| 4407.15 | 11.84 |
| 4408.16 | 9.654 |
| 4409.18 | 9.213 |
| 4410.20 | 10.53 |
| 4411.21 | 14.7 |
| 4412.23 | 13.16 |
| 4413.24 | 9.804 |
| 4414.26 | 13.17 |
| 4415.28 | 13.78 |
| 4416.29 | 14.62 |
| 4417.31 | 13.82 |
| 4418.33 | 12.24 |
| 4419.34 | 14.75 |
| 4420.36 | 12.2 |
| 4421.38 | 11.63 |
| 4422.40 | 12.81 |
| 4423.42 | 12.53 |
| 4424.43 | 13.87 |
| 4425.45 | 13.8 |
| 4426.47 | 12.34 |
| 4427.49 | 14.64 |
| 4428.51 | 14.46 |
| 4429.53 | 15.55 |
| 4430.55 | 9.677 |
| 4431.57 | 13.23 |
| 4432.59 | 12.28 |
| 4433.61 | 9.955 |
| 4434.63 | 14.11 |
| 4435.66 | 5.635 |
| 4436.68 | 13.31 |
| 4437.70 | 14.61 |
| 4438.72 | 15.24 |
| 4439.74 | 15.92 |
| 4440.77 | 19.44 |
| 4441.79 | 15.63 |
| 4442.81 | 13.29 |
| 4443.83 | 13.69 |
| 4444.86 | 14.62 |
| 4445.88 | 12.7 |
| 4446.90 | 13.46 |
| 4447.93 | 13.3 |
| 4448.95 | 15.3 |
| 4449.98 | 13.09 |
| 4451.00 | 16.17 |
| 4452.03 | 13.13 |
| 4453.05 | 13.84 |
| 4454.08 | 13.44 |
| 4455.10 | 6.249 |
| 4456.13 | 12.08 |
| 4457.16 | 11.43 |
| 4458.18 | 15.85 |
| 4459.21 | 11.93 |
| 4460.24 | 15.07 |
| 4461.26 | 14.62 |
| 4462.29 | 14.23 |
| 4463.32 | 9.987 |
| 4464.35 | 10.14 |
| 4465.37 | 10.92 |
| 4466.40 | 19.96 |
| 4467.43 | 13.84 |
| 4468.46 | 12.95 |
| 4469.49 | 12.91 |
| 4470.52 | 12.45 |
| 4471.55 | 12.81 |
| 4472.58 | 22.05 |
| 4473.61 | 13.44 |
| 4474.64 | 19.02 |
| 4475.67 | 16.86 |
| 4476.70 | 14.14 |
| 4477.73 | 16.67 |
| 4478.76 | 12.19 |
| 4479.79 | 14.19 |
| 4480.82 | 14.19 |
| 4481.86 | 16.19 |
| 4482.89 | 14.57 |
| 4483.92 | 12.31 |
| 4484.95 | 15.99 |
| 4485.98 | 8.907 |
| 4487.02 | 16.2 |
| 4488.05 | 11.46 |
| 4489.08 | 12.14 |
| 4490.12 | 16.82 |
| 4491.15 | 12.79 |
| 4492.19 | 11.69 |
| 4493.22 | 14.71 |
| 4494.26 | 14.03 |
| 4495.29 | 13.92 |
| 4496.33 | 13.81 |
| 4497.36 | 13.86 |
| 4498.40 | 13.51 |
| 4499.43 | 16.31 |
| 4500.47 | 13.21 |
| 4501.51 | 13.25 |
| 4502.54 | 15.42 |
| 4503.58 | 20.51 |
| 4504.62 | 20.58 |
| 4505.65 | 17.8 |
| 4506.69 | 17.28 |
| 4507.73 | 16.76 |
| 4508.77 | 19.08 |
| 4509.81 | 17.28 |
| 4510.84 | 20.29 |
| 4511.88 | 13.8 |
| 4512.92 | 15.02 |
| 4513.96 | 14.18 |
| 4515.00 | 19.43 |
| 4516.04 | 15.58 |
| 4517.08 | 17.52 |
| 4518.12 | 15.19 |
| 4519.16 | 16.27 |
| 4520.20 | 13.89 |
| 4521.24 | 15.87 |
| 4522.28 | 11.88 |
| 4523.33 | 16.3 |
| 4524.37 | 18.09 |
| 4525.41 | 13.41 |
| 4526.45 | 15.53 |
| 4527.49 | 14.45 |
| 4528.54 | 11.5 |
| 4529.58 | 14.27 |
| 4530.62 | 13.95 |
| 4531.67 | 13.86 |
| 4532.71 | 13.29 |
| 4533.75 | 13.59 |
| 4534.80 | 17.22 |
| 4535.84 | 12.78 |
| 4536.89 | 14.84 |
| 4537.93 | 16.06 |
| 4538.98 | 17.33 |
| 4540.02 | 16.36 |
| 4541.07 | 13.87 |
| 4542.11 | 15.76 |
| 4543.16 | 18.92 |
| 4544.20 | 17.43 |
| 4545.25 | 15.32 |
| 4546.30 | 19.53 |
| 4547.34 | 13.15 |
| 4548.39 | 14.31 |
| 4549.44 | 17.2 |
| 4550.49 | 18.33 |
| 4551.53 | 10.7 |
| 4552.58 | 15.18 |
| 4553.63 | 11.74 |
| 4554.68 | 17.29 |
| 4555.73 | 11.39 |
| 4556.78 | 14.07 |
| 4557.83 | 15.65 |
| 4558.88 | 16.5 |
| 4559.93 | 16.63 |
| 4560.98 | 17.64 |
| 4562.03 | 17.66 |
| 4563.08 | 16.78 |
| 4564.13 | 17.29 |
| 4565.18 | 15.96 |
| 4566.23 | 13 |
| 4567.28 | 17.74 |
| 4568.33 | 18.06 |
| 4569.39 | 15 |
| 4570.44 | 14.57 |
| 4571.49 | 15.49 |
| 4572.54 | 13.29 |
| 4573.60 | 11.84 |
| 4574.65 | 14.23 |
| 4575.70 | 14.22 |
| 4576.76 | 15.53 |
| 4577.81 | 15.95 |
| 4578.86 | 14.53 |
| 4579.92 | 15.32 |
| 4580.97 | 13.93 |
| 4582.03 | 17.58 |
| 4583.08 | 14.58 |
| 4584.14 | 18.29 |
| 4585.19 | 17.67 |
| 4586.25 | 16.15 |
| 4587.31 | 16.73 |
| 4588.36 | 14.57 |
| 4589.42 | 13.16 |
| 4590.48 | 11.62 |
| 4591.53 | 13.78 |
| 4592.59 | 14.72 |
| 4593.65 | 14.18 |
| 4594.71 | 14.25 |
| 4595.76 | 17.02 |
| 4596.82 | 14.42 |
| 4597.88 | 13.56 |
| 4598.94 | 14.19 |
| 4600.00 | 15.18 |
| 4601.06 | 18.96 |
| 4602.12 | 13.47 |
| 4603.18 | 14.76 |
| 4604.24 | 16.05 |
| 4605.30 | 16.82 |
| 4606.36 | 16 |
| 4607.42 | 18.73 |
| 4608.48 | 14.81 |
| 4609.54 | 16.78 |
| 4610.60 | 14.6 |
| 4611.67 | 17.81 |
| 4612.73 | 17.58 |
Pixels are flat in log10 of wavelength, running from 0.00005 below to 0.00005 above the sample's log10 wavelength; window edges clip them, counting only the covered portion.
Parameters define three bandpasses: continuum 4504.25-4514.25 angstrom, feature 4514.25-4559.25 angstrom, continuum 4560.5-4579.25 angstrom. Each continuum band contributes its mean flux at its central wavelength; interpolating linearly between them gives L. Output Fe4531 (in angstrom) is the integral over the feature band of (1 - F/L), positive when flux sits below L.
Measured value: 3.3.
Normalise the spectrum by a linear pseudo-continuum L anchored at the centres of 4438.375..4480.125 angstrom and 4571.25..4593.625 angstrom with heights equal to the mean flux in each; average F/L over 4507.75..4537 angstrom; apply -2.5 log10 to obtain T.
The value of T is -0.06 mag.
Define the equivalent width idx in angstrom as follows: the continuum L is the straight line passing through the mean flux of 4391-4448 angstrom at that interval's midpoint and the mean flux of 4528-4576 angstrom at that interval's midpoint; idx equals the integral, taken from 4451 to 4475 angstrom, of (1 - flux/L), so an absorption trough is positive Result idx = 0.3 angstrom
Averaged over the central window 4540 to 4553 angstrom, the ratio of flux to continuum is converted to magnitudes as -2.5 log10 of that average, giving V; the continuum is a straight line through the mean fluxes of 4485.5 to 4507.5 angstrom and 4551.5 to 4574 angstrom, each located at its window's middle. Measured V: -0.05 mag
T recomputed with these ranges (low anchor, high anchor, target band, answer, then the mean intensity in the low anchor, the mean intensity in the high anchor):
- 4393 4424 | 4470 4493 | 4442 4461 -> 0.03 mag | 12.7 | 14.4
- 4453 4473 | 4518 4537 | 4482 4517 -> -0.09 mag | 13.3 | 14.5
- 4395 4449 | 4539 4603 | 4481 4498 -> 0.03 mag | 13.1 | 15.4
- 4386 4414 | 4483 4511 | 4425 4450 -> -0.01 mag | 12.4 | 15.1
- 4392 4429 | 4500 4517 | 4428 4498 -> 0.09 mag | 12.8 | 16.9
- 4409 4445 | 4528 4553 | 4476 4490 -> 0.02 mag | 13.2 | 15.2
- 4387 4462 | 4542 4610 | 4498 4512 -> -0.18 mag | 13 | 15.5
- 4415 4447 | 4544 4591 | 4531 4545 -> -0.04 mag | 13.4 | 15.4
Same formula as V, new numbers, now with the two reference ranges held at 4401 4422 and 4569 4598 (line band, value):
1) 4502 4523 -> -0.19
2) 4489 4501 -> -0.02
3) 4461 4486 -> -0.07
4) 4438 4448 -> -0.13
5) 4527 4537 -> 0.02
